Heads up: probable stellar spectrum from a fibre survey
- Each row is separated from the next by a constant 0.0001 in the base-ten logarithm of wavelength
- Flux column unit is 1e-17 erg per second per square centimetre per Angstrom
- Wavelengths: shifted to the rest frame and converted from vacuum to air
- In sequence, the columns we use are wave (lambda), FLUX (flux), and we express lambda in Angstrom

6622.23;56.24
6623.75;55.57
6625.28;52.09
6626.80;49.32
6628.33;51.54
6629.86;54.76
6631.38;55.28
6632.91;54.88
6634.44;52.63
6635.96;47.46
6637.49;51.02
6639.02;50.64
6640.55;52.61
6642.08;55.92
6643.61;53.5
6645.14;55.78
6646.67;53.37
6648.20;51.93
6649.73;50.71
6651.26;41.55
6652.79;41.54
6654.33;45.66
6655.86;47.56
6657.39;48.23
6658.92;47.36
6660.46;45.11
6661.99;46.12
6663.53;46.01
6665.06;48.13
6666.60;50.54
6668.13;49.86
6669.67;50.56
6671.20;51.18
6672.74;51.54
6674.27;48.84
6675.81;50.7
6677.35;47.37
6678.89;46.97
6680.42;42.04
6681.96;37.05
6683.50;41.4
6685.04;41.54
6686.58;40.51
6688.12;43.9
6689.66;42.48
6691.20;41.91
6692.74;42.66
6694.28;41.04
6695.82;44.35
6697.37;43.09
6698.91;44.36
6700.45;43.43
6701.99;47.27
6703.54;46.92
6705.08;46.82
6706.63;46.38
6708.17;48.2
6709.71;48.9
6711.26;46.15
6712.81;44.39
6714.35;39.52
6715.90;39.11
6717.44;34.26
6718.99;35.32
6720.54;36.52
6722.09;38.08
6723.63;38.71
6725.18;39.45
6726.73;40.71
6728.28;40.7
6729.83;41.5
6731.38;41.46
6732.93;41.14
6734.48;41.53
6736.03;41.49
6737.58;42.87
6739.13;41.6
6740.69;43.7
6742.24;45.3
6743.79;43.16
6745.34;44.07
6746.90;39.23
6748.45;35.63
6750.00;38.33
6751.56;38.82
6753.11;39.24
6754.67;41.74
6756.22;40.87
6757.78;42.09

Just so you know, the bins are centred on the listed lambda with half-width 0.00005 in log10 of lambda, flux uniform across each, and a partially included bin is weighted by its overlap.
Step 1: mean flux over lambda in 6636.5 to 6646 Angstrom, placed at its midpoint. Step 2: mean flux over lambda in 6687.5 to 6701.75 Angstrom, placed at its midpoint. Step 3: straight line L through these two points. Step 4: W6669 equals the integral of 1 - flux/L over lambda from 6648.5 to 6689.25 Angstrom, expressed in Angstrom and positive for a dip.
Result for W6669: 1.4 Angstrom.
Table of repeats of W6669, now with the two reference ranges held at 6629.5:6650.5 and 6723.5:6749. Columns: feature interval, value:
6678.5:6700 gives 2.14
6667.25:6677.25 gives -0.25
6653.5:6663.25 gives 0.78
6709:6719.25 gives 0.64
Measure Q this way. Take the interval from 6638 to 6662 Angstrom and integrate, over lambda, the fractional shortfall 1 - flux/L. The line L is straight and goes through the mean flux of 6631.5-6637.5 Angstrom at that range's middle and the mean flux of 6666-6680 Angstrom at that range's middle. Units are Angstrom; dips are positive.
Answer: 0.8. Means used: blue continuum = 52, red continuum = 49.6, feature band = 49.3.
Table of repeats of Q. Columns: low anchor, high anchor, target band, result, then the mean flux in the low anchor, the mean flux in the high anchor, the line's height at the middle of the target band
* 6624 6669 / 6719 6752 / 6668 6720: 0.83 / 50.1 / 40.6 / 45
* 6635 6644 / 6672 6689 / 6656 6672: -0.26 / 51.8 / 44.7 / 47.6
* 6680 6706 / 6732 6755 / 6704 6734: 0.42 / 43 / 41.2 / 42.1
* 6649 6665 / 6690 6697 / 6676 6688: 0.21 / 46.1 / 42.5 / 43.6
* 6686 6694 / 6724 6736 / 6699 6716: -1.52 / 42.3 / 40.9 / 41.7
